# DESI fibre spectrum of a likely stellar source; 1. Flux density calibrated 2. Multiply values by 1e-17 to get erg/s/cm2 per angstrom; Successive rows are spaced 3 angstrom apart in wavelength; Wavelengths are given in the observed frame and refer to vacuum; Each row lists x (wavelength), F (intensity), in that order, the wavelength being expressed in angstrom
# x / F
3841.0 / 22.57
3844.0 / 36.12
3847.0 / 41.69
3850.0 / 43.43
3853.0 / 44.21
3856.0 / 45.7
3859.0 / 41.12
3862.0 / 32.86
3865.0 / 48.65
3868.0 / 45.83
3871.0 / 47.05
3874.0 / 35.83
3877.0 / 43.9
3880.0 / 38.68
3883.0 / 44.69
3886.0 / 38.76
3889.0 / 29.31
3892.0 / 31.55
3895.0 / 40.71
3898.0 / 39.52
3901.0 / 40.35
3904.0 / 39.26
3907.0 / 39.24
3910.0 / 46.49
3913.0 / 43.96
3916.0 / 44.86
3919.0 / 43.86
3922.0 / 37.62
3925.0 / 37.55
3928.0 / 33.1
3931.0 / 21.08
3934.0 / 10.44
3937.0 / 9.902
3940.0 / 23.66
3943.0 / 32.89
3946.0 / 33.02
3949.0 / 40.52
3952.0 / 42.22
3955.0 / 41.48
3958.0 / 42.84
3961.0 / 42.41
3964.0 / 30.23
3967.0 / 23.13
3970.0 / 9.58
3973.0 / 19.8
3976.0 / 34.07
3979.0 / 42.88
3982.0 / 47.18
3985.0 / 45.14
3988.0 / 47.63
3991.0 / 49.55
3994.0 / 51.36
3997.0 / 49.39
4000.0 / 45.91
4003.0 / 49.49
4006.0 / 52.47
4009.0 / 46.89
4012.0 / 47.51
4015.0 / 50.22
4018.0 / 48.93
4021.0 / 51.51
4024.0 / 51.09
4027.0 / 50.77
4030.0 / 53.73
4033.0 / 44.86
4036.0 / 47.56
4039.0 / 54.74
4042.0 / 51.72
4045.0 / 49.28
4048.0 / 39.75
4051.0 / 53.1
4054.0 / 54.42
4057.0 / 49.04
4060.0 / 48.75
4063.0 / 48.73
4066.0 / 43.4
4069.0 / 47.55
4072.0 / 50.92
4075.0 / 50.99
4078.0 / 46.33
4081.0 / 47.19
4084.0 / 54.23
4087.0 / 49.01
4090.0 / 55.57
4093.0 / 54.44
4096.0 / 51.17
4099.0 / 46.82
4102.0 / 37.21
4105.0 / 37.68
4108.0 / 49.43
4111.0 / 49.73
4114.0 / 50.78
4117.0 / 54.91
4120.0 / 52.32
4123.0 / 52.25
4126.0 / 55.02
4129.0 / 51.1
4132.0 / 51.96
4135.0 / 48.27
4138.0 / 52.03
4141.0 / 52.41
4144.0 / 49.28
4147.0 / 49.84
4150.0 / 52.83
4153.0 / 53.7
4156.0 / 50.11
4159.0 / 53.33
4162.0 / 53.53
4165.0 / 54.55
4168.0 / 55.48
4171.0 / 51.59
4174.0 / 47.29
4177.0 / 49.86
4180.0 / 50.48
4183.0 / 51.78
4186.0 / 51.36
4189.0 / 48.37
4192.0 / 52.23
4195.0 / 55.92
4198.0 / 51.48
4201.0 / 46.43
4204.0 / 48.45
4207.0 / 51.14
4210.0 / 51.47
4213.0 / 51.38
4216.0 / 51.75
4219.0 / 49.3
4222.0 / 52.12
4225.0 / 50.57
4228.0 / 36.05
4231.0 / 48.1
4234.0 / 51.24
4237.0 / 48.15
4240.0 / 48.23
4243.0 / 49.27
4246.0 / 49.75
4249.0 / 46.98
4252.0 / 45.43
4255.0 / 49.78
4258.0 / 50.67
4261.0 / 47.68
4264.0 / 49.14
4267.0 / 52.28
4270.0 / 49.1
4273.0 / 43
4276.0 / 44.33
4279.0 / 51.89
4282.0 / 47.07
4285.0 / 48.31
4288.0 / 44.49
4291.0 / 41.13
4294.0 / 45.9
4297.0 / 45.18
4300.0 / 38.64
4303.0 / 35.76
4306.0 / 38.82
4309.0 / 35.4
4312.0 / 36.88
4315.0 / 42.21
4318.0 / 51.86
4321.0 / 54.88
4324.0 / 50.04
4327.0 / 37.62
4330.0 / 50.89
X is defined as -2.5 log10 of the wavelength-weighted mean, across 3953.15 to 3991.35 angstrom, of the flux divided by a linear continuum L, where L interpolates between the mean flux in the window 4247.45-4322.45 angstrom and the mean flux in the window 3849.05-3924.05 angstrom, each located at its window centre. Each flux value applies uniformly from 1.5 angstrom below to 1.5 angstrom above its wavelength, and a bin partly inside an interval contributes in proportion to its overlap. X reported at 0.160 mag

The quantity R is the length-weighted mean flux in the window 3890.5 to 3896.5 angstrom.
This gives 36.1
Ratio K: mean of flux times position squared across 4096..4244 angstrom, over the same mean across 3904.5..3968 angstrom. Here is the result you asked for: 1.63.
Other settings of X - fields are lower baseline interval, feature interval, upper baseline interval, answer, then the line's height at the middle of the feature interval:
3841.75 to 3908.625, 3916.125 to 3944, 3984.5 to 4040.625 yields 0.46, 43.9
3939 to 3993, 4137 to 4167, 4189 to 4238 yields -0.13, 46.4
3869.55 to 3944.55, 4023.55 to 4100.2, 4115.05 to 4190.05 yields -0.09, 45.9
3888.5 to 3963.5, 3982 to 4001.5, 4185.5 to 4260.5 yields -0.24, 38.6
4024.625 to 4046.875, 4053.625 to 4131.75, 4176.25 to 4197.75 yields 0.03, 50.7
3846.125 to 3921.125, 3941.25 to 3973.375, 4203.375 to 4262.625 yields 0.28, 42.8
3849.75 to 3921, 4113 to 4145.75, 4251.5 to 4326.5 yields -0.18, 43.8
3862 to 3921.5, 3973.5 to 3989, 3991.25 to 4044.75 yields 0.14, 47.3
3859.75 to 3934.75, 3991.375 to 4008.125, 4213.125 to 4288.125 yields -0.20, 41.4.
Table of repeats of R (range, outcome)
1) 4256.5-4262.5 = 49.2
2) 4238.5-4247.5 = 49.1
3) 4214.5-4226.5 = 50.9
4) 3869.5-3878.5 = 42.3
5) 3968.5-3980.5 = 26.6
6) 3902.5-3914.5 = 42.2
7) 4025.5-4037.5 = 49.2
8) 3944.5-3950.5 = 36.8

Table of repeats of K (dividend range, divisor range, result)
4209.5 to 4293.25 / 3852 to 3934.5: 1.47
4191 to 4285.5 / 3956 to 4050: 1.24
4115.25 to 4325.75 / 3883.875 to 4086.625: 1.30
